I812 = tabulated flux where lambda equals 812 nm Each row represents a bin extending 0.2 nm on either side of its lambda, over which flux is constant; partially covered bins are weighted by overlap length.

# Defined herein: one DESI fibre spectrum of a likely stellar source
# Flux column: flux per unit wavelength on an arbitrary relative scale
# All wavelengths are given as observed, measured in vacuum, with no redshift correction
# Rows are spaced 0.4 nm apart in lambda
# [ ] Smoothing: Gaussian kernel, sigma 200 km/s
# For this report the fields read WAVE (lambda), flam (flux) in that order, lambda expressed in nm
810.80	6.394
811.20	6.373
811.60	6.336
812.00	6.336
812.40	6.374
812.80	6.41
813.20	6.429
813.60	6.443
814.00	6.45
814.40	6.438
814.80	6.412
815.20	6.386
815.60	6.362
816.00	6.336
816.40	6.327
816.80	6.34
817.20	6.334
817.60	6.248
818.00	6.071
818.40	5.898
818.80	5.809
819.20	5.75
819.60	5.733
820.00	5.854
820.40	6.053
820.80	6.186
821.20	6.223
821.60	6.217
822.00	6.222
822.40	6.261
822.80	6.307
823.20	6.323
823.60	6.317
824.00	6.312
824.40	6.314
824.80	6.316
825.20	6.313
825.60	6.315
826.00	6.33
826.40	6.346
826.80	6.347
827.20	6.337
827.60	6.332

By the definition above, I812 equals 6.336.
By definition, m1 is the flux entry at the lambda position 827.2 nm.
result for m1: 6.337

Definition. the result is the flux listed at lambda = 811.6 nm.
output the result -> 6.336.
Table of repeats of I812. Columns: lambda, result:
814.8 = 6.412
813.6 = 6.443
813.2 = 6.429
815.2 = 6.386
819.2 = 5.75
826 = 6.33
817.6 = 6.248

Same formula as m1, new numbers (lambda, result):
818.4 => 5.898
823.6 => 6.317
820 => 5.854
